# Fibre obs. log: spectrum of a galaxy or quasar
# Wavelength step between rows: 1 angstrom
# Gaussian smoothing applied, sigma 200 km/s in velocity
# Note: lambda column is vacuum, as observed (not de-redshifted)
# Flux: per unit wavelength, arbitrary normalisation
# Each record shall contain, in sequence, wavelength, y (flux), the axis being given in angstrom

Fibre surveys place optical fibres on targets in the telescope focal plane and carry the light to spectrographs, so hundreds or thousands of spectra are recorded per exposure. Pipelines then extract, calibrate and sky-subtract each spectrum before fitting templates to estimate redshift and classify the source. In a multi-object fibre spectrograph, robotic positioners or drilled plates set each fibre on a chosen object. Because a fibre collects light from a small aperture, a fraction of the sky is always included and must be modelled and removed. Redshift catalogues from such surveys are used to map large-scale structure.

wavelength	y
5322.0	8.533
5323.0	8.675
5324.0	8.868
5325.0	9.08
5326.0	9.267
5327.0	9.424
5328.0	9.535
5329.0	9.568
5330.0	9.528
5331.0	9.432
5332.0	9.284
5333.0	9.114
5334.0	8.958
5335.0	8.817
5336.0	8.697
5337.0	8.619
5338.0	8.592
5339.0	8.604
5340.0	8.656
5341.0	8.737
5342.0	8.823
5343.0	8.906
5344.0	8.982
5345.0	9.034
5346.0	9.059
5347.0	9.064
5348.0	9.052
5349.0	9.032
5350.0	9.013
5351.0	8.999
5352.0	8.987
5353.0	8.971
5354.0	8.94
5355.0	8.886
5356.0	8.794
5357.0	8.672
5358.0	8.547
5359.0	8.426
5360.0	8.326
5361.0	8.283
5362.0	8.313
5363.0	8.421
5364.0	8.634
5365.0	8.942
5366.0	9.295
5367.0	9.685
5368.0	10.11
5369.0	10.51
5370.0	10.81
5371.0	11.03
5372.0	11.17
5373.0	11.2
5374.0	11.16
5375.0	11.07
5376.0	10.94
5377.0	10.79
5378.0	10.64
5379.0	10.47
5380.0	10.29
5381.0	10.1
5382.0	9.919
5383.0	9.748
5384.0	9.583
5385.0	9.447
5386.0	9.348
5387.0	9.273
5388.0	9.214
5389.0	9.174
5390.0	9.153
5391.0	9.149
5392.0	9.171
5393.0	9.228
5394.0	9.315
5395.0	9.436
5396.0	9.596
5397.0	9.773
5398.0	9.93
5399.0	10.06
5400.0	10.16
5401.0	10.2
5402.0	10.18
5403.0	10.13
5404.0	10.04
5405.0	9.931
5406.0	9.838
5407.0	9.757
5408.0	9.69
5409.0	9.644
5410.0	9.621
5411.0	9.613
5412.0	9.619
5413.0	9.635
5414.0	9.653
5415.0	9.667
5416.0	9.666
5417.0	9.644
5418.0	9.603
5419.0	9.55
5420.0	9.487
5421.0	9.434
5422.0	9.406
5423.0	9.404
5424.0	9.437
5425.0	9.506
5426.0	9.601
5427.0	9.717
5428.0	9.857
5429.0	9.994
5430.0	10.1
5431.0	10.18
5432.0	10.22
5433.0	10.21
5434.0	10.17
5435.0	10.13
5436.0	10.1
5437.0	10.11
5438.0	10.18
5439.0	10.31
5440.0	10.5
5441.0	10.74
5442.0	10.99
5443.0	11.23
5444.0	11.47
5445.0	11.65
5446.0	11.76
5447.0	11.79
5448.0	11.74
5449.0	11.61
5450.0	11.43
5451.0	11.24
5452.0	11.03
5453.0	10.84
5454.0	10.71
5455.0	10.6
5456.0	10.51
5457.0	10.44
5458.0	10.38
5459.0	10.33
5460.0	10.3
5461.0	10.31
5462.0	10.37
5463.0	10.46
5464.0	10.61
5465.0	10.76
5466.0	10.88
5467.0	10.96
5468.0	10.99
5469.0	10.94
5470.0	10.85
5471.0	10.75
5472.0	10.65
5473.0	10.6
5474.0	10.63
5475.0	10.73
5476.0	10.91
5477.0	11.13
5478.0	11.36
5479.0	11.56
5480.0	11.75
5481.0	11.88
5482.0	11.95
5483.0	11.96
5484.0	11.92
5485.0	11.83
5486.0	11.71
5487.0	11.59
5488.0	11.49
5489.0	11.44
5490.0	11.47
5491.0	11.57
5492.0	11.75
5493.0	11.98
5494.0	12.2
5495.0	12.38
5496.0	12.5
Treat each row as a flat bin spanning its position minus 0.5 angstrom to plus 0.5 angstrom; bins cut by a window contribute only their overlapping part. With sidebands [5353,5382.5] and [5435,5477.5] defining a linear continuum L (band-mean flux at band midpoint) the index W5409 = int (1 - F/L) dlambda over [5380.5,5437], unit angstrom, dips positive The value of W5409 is 2.9 angstrom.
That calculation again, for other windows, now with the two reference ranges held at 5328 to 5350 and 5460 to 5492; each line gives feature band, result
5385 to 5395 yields 0.56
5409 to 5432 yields 1.37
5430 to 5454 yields -0.48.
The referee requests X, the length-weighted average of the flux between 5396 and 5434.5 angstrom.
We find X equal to 9.8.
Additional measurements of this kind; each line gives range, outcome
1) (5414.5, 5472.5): 10.4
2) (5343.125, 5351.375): 9.02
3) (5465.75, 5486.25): 11.2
